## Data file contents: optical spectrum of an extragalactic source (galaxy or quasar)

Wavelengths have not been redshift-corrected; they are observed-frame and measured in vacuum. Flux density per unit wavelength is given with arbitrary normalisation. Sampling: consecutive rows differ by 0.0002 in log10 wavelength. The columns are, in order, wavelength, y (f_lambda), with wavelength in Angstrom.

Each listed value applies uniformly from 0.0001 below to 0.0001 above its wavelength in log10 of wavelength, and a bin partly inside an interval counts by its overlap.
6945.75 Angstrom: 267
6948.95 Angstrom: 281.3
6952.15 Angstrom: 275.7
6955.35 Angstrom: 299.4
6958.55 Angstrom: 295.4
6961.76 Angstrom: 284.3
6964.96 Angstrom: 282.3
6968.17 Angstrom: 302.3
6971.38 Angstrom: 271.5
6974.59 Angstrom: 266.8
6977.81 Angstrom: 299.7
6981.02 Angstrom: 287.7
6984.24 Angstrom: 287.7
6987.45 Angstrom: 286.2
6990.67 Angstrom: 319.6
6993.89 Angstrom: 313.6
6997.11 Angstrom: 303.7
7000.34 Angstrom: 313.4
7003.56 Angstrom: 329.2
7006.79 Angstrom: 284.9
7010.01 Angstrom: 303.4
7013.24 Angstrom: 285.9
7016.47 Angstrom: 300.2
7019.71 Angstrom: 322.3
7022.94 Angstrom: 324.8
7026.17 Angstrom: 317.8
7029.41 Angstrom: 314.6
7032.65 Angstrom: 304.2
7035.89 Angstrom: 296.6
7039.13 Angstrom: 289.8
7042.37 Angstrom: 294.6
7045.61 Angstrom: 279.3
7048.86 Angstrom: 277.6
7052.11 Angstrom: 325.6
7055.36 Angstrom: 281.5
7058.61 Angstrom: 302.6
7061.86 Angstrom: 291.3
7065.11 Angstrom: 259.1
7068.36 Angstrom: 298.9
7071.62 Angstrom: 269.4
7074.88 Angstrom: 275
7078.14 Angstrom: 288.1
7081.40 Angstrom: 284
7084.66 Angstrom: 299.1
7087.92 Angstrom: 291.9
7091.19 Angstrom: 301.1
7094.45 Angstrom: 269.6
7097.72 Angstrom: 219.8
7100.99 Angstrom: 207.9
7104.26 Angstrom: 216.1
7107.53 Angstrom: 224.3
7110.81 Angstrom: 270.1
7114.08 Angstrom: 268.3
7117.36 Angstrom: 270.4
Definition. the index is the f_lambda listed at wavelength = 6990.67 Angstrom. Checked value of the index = 319.6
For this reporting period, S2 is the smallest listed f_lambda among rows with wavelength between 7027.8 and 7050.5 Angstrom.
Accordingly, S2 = 277.6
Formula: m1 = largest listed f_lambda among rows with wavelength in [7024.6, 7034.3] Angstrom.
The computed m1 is 317.8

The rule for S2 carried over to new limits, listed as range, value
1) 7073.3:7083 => 275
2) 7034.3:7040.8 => 289.8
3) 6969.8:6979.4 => 266.8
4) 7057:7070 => 259.1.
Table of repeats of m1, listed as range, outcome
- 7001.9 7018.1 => 329.2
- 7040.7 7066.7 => 325.6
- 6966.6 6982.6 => 302.3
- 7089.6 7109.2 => 301.1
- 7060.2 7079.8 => 298.9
